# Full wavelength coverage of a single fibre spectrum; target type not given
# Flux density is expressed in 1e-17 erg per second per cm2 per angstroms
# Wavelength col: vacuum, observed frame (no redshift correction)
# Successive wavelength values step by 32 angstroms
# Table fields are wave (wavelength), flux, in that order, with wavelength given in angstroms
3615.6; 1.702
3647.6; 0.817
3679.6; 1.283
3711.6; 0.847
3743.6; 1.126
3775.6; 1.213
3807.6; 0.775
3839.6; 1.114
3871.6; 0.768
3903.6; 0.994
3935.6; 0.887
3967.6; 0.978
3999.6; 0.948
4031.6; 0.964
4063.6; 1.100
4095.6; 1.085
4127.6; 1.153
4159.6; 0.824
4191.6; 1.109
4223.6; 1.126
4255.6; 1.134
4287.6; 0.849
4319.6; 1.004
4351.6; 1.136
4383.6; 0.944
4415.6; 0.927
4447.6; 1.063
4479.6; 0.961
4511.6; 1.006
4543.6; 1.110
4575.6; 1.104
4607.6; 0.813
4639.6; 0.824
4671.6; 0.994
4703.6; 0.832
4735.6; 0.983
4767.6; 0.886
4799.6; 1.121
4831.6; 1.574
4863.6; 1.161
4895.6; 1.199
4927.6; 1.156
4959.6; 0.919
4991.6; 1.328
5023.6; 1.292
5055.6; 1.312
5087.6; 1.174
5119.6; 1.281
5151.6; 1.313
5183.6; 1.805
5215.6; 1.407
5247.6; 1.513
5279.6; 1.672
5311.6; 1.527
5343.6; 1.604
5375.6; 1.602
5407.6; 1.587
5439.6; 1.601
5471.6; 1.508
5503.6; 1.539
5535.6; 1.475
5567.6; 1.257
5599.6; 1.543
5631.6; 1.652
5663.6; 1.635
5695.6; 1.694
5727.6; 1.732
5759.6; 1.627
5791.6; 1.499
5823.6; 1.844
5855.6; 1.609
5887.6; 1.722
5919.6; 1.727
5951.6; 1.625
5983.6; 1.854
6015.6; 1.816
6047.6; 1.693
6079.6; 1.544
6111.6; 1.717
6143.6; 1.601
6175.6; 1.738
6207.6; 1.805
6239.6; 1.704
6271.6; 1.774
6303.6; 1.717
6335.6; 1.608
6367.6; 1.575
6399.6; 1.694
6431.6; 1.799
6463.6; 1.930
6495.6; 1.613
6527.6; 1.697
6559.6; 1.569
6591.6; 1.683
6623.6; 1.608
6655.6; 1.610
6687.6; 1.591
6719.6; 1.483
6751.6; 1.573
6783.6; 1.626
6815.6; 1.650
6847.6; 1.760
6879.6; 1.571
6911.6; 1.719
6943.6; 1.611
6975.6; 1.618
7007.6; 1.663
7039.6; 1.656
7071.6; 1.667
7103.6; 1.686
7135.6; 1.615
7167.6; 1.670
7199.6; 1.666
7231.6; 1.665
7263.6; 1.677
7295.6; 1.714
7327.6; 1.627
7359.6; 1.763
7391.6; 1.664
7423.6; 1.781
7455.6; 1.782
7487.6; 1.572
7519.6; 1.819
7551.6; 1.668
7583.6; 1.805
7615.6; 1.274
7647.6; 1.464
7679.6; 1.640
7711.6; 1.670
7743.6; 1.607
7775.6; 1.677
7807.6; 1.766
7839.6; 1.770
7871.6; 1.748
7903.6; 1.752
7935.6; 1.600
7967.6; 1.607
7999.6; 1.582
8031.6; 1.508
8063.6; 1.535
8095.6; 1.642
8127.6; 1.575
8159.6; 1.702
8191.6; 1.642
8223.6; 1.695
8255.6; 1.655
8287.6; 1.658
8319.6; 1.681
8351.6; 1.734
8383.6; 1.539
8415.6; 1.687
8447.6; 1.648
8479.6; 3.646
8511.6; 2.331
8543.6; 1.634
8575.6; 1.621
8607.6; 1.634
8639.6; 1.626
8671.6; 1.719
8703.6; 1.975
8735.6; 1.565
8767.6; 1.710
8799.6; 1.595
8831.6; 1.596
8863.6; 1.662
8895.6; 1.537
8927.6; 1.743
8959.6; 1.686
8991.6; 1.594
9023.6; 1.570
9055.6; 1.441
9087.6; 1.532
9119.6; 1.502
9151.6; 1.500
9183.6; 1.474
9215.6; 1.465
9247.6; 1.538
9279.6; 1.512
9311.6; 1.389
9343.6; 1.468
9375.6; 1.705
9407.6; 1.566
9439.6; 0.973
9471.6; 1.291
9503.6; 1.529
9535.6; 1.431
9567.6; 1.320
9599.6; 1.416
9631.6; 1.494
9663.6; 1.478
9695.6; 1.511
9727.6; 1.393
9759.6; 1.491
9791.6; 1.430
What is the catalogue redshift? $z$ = 0.29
